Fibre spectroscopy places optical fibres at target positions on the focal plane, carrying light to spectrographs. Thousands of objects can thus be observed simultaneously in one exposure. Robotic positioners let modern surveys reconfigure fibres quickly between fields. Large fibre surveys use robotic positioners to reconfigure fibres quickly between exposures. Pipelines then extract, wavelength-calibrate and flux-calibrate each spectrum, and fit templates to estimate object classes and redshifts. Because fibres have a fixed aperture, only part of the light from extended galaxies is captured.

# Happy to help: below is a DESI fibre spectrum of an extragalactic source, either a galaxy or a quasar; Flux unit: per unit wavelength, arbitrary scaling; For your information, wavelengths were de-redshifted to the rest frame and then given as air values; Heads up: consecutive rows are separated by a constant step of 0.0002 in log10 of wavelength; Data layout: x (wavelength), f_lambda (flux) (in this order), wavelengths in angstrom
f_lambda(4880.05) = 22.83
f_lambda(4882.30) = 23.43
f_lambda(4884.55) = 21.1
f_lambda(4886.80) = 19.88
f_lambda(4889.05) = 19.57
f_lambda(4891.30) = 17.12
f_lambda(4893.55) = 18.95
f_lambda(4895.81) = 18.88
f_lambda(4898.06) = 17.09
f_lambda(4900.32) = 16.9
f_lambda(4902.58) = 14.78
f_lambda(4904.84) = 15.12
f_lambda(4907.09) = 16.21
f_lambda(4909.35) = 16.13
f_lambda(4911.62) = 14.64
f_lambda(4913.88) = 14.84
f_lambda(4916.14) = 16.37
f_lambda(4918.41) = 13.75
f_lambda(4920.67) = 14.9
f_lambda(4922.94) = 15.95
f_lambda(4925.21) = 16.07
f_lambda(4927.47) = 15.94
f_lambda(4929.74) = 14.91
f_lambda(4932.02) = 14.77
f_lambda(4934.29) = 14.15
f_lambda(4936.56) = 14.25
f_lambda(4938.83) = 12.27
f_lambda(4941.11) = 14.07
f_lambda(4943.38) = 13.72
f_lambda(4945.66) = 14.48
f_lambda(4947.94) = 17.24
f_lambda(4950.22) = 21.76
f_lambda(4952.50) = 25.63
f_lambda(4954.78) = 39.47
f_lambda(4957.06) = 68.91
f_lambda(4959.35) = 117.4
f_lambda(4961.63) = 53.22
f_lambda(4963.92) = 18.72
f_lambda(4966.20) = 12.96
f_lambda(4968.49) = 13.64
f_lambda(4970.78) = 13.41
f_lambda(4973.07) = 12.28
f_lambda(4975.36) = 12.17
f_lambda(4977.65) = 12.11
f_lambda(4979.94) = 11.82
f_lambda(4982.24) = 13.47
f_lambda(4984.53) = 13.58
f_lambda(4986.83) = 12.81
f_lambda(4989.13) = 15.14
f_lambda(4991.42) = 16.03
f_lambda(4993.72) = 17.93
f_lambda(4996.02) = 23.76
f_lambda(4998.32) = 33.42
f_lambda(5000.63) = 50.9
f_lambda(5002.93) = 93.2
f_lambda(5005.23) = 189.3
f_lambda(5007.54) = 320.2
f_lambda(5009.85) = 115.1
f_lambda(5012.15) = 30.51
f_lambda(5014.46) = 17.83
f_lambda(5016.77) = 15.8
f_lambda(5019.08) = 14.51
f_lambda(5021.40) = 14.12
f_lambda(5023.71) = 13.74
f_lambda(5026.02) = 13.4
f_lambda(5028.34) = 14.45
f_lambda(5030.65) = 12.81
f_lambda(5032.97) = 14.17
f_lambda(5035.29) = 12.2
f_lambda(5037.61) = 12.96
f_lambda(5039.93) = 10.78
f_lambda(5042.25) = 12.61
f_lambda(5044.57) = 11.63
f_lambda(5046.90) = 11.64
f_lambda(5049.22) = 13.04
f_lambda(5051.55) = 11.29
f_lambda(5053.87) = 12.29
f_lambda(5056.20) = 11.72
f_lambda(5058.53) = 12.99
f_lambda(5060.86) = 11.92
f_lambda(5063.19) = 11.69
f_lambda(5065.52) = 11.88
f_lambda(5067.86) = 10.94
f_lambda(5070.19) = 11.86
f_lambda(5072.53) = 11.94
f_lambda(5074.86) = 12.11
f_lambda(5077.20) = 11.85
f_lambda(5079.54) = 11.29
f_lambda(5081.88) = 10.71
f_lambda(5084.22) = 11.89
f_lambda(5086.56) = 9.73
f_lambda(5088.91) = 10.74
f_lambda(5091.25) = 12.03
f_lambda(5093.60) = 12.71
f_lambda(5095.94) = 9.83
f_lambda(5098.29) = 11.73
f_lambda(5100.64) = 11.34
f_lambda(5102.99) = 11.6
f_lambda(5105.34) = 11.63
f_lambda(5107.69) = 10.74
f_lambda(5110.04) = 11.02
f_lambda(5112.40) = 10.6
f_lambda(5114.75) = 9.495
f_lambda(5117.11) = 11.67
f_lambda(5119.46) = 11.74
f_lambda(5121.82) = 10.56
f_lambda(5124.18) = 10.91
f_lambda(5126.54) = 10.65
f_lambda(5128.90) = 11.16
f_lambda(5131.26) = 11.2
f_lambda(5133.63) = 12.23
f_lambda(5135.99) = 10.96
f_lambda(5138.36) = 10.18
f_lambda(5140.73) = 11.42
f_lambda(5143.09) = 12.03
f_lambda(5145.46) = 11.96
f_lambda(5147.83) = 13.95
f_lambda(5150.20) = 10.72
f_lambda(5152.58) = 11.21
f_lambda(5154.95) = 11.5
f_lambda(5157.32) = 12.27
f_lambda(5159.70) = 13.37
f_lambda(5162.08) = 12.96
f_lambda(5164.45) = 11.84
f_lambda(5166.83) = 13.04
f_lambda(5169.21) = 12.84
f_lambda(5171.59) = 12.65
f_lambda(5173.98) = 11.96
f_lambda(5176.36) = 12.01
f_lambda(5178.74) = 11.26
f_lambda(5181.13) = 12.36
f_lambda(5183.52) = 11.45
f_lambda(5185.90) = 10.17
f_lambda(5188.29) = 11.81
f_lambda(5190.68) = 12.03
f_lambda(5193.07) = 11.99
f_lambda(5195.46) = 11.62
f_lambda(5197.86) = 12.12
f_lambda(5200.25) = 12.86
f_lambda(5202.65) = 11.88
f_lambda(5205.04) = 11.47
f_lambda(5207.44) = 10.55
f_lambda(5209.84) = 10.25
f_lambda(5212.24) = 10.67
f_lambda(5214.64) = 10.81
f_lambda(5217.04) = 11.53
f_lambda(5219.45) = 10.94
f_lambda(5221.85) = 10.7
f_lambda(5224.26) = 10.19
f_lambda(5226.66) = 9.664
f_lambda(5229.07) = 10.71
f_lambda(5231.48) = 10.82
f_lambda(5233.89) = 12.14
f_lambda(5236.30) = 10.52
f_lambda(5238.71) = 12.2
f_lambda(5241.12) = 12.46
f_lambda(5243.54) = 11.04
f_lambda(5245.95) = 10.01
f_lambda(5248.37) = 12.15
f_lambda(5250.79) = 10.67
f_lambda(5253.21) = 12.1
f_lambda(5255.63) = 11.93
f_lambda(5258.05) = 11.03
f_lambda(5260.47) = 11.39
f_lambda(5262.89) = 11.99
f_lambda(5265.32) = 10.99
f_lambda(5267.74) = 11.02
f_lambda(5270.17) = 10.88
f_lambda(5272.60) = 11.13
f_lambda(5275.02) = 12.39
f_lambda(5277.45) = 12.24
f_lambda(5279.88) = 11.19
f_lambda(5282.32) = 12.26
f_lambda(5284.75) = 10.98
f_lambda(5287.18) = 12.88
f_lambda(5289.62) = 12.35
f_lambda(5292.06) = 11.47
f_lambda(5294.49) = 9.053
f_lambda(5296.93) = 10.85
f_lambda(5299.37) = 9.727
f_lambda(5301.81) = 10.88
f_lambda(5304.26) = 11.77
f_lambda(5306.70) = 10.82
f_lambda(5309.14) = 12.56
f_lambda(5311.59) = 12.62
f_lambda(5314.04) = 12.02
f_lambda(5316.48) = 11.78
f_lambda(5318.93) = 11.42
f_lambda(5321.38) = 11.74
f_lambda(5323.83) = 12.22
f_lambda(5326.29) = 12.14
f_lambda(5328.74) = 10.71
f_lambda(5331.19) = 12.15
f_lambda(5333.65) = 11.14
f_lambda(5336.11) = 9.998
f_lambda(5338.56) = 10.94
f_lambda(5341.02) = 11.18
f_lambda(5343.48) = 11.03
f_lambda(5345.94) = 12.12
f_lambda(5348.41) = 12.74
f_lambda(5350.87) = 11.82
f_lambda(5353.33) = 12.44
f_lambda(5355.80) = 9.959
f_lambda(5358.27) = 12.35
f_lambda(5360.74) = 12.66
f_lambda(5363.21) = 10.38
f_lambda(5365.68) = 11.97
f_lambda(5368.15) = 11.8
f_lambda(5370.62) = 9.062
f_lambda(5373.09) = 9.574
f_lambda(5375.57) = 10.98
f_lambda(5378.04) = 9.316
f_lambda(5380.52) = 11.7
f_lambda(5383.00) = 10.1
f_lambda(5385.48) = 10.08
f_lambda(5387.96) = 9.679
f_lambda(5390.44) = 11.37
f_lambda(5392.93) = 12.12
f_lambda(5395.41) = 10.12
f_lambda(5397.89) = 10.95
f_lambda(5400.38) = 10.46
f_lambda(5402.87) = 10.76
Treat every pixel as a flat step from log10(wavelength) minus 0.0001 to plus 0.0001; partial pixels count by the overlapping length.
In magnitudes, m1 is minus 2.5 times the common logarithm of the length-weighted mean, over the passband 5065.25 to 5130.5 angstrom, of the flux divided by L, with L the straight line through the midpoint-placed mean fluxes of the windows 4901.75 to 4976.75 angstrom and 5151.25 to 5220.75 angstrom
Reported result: 0.34 mag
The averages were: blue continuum 22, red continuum 11.8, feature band 11.2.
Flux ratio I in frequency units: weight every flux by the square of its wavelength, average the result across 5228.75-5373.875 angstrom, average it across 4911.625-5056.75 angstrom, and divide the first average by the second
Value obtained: 0.4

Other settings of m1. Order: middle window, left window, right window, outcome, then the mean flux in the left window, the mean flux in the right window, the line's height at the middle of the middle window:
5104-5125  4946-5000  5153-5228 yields 0.46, 26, 11.6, 16.6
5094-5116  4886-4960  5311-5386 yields 0.47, 21.1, 11.3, 16.9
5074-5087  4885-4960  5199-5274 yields 0.38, 21.1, 11.2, 16.1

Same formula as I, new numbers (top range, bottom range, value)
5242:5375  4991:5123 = 0.50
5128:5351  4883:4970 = 0.59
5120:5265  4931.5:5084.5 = 0.44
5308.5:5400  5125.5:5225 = 1.03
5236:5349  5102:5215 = 1.04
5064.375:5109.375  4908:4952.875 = 0.78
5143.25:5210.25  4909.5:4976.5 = 0.58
